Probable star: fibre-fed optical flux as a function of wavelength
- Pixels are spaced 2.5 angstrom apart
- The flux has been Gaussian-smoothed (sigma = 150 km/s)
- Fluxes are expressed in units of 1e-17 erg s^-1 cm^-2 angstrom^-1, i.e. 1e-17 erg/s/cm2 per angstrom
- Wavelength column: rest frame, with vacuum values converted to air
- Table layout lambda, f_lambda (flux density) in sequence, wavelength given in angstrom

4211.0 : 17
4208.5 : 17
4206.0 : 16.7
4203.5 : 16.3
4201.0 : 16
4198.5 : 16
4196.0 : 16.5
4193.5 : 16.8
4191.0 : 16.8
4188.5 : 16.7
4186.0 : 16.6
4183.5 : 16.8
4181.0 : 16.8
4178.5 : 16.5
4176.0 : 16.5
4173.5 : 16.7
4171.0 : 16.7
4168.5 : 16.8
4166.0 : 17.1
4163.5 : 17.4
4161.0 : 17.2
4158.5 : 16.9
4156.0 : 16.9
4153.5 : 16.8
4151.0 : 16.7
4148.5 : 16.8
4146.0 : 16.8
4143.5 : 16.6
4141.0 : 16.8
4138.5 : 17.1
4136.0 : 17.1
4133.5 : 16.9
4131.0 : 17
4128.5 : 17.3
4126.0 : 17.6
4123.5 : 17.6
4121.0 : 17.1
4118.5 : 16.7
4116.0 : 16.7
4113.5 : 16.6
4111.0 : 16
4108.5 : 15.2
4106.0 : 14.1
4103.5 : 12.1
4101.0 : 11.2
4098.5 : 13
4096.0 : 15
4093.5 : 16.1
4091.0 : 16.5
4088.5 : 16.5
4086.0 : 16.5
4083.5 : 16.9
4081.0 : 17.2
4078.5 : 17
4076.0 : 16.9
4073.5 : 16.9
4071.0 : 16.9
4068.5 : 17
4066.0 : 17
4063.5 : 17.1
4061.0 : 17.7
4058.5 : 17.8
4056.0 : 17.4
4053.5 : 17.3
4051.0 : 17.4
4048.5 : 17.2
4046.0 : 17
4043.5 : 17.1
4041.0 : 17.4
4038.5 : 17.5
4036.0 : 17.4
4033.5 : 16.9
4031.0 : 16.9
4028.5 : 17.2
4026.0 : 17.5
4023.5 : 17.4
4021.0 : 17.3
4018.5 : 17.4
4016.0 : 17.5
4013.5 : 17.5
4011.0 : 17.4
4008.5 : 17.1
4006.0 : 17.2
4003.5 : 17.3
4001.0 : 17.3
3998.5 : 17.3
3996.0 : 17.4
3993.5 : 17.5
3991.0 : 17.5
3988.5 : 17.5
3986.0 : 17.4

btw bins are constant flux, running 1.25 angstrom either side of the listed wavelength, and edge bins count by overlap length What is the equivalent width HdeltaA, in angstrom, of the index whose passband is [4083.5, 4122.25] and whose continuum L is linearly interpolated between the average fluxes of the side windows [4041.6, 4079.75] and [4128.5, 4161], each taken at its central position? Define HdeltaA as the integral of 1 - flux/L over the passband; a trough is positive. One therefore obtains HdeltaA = 3.9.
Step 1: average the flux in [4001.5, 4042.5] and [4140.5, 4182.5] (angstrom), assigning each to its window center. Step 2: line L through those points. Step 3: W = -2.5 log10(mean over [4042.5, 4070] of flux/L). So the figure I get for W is -0.01 mag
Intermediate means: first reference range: 17.3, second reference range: 16.8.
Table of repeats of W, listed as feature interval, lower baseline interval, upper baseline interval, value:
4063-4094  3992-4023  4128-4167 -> 0.02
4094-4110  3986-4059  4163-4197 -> 0.24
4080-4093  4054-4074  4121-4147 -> 0.03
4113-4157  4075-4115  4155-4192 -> -0.05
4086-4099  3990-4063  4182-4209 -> 0.09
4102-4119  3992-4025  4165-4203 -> 0.11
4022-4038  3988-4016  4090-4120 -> -0.03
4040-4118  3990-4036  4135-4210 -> 0.05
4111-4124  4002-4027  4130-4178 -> 0.01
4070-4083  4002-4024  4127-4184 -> 0.01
